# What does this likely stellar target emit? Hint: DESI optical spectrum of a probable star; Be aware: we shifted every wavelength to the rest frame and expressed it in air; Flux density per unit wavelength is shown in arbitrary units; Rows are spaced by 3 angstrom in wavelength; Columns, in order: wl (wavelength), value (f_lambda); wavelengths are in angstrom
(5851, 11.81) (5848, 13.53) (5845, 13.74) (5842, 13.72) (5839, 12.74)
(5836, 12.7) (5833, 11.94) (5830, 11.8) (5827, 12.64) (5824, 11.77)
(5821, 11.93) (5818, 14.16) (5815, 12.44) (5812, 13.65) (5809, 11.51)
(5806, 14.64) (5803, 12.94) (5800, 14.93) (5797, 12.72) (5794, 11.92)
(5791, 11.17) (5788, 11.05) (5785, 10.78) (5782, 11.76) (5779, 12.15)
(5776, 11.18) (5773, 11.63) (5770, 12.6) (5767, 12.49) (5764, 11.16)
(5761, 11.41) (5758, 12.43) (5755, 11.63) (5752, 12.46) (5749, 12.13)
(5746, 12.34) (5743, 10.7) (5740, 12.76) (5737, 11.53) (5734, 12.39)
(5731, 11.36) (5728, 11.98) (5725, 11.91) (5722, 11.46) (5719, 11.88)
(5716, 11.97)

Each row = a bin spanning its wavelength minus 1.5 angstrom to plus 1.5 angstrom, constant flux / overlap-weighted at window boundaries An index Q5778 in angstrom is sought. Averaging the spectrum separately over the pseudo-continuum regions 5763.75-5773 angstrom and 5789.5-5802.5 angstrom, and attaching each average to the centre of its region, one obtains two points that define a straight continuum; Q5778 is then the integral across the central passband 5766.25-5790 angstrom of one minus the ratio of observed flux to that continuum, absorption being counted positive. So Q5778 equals 1.3 angstrom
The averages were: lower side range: 12.1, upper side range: 12.7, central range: 11.7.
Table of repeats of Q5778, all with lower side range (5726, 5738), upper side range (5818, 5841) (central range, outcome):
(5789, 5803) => -0.5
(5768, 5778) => 0.2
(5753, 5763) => 0.1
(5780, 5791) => 0.8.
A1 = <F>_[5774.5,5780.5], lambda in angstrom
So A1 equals 11.7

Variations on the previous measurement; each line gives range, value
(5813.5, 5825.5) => 12.6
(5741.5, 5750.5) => 11.7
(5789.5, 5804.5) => 12.7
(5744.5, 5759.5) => 12.2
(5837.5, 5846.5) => 13.4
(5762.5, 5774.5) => 12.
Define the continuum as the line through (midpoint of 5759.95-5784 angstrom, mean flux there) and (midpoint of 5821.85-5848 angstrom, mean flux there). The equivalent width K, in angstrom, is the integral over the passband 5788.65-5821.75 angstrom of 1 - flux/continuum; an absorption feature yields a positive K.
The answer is -1.7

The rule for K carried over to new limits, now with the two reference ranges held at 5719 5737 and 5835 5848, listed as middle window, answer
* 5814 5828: 0.45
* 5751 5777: 0.80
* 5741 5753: 0.13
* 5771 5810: 1.31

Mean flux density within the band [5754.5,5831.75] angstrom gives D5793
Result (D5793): 12.3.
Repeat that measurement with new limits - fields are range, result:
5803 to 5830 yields 12.8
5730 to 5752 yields 11.9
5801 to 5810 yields 13.2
